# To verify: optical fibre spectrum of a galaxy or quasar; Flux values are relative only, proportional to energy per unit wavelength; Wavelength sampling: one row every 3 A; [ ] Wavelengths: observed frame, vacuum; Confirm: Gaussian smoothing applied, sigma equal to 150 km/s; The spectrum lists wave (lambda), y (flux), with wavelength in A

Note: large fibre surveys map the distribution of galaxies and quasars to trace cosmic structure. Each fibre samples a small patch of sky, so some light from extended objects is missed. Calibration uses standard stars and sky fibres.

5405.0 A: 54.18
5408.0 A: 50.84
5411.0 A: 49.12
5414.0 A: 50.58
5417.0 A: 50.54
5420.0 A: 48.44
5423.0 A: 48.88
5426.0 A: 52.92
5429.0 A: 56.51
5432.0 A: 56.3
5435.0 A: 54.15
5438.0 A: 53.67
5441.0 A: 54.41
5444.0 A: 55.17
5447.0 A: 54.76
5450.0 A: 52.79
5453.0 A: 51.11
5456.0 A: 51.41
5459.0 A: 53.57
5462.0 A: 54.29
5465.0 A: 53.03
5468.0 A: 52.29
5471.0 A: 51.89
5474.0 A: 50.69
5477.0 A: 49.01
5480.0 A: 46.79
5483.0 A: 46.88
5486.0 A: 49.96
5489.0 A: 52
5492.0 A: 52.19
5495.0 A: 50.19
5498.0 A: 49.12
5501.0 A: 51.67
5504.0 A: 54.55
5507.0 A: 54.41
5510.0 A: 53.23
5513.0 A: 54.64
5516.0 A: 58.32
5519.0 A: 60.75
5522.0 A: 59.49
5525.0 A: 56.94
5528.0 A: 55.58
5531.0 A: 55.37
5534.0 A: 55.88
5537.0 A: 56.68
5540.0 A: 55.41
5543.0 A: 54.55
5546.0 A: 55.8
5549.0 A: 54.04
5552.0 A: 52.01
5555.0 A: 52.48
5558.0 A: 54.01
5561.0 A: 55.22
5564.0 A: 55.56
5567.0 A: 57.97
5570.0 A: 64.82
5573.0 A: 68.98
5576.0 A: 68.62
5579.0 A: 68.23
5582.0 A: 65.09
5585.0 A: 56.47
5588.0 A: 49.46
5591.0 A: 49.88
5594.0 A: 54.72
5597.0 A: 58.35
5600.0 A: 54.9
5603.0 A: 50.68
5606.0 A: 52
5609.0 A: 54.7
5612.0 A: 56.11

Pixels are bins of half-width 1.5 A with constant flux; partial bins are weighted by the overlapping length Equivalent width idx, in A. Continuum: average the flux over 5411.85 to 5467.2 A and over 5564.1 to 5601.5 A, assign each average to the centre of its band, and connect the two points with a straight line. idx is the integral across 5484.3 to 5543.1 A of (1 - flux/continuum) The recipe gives 1.9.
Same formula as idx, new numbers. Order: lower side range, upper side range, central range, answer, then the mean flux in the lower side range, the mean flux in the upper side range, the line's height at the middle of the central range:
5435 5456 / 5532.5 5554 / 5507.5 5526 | -0.88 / 53.5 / 54.9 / 54.5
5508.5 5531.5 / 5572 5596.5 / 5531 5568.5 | 2.11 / 56.9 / 59.9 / 58.3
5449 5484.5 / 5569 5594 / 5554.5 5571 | 0.75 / 51.1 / 61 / 59.4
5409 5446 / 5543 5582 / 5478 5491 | 1.47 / 52.6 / 59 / 55.3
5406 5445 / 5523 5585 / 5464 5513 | 3.56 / 52.4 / 58.1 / 55.2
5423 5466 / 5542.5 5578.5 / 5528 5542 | 0.36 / 53.7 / 58.2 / 57.2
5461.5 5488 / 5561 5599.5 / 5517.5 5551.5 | -0.45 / 50.4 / 59.5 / 55.6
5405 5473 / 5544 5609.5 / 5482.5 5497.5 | 1.06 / 52.6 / 57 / 54.2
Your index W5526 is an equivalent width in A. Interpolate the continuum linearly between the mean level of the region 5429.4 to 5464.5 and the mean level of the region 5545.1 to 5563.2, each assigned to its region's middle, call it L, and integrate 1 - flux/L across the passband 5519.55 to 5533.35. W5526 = -0.8 A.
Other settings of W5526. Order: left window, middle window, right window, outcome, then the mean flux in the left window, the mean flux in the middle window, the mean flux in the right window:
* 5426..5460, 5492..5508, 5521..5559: 0.81 A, 53.9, 51.9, 55.2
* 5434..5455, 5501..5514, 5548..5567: 0.02 A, 53.7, 53.9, 54.2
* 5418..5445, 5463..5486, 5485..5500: 0.60 A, 53.3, 50.2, 50.7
